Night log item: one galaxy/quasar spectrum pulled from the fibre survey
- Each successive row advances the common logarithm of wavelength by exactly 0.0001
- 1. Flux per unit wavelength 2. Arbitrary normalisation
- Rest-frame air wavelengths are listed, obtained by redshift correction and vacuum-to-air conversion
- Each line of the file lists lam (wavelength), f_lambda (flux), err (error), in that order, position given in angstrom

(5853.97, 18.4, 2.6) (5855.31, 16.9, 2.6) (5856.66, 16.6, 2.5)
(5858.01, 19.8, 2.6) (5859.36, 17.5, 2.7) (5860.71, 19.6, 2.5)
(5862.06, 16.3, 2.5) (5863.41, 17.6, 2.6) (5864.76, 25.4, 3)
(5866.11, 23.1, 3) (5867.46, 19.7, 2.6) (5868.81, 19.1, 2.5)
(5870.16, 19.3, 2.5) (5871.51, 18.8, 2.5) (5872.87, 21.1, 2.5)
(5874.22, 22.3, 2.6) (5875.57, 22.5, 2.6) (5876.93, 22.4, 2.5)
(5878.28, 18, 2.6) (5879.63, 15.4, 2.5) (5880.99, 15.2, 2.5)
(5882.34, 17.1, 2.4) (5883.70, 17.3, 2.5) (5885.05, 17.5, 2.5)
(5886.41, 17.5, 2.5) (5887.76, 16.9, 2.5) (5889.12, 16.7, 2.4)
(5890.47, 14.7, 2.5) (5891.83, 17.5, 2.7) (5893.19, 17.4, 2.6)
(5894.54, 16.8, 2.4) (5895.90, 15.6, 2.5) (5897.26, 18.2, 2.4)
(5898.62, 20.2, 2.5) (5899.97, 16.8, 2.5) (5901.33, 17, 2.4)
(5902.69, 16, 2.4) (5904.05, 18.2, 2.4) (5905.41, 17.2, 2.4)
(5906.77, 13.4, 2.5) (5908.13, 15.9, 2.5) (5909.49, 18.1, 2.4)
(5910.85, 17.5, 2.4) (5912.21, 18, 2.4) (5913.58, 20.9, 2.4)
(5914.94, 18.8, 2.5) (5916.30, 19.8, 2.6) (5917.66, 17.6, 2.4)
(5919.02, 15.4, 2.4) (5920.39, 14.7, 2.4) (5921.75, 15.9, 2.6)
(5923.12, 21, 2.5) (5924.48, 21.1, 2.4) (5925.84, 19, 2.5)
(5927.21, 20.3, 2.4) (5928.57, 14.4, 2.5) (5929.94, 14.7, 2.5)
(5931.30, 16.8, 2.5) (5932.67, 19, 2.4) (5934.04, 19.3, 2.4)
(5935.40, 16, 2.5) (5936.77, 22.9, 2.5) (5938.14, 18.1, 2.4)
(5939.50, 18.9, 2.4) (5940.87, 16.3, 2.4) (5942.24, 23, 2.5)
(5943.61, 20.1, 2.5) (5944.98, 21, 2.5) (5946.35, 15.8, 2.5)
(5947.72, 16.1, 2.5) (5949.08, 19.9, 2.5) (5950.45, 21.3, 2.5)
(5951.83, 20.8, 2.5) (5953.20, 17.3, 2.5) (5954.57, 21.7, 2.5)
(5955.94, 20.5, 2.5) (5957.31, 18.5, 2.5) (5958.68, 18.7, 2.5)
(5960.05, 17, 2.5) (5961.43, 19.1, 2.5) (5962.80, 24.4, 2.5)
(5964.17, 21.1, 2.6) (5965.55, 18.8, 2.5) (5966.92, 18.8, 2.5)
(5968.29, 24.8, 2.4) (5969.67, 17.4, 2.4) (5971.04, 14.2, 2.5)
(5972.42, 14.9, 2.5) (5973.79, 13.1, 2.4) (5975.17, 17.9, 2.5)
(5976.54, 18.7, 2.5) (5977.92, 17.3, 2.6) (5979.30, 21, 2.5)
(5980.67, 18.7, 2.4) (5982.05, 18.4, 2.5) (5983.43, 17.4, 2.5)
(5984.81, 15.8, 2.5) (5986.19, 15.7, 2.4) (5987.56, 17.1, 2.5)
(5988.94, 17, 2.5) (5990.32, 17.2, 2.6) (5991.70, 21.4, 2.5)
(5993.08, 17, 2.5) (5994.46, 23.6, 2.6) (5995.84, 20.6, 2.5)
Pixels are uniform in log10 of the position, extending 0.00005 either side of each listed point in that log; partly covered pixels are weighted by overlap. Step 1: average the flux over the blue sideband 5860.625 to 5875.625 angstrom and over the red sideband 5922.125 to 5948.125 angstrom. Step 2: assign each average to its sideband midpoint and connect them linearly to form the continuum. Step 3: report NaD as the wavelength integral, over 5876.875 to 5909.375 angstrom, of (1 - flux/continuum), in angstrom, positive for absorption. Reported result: 4.5 angstrom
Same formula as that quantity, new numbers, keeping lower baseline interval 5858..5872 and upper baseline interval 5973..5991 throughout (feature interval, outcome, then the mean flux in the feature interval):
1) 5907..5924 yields 0.8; 17.7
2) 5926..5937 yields 0.3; 17.8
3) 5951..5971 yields -2.3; 19.7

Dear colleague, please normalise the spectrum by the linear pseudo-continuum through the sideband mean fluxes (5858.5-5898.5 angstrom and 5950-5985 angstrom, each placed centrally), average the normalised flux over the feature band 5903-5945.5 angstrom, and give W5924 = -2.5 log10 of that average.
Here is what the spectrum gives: 0.030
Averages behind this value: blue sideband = 18.5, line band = 18.1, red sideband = 18.8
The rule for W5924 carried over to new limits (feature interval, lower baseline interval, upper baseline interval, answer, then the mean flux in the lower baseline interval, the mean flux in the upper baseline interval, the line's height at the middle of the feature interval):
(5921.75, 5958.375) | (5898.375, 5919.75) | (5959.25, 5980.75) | -0.052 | 17.5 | 18.6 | 18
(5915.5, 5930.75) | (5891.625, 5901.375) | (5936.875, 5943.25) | 0.063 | 17.5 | 19.5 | 18.7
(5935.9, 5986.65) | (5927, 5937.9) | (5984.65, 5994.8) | -0.051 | 17.8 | 18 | 17.9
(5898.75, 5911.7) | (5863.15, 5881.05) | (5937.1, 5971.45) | 0.180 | 20.2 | 19.4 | 19.9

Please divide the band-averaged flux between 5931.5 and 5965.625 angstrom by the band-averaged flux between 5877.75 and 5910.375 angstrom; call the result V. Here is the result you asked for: 1.15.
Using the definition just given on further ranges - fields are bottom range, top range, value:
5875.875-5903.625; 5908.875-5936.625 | 1.04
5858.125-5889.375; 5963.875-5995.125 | 0.95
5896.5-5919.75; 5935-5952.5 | 1.10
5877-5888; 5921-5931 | 1.05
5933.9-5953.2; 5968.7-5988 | 0.89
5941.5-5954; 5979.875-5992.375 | 0.91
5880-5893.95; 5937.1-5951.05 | 1.14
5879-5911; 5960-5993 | 1.08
